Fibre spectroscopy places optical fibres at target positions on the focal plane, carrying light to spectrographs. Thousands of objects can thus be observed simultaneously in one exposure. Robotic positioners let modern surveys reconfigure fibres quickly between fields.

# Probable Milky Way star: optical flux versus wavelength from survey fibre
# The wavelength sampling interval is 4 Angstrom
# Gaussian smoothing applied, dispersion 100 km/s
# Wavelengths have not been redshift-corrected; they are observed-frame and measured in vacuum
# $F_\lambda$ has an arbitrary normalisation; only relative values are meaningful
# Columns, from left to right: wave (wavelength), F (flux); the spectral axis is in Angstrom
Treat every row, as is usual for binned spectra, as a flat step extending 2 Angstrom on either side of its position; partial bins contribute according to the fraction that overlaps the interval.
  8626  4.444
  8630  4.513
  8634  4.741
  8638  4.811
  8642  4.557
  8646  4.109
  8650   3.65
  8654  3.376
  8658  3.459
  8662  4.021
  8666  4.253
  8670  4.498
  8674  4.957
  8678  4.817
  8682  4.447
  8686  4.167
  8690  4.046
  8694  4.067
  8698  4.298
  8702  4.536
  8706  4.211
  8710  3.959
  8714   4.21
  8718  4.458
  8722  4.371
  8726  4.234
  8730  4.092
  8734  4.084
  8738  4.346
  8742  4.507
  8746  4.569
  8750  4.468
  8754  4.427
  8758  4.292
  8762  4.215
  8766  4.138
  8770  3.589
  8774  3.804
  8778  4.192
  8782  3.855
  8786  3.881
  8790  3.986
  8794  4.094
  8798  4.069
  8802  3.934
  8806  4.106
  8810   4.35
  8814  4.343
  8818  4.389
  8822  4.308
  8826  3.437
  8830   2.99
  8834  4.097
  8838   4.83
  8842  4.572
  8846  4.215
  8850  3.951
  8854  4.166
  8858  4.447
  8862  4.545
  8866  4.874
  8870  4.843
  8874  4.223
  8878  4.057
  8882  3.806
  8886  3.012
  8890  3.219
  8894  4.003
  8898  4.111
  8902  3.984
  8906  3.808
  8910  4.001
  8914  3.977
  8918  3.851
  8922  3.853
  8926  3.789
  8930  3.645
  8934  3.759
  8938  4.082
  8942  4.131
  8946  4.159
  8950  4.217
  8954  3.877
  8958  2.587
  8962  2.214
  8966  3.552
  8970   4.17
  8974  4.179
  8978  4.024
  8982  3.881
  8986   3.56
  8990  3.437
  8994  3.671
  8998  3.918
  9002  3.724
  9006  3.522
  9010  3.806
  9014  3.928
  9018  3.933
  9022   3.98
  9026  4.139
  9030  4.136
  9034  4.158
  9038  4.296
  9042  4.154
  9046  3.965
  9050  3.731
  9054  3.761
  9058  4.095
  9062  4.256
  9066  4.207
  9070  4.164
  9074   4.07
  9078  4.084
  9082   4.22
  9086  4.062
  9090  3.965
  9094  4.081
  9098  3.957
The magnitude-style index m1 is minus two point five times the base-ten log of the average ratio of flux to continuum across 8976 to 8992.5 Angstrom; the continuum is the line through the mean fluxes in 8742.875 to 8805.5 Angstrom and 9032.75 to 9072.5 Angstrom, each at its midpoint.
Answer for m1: 0.10 mag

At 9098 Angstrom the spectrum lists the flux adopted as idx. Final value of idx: 3.957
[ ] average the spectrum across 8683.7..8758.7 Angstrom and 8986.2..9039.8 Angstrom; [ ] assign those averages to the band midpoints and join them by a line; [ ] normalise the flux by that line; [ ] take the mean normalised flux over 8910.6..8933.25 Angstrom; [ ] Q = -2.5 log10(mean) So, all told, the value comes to 0.05 mag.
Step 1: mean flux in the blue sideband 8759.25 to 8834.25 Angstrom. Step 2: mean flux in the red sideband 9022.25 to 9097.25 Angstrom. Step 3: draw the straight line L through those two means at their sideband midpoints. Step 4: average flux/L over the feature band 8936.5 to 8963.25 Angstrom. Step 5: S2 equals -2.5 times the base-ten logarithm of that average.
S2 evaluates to 0.11 mag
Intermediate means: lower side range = 3.99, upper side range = 4.08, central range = 3.64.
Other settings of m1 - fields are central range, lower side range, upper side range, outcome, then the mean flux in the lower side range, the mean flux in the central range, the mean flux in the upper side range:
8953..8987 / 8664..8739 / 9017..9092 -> 0.16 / 4.32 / 3.55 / 4.07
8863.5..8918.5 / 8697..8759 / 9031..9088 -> 0.06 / 4.32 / 3.99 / 4.09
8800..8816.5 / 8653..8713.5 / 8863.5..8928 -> -0.03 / 4.22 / 4.19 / 3.97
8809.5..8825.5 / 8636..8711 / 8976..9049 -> -0.05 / 4.23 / 4.26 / 3.9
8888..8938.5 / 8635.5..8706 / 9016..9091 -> 0.08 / 4.24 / 3.85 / 4.07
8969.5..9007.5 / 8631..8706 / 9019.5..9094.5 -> 0.09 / 4.27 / 3.8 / 4.08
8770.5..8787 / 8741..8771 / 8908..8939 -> 0.09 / 4.29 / 3.9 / 3.86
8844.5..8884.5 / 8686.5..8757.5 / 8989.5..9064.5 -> -0.05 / 4.28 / 4.3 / 3.94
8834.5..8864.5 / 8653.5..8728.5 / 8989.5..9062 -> -0.07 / 4.25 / 4.38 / 3.93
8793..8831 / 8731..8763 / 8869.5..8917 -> 0.03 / 4.36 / 4.03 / 3.89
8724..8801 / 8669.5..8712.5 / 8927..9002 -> 0.01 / 4.36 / 4.15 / 3.73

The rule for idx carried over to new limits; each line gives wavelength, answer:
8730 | 4.092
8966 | 3.552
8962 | 2.214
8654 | 3.376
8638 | 4.811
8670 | 4.498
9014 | 3.928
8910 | 4.001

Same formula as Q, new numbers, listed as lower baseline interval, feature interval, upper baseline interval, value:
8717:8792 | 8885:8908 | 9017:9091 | 0.11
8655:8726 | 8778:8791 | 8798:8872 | 0.08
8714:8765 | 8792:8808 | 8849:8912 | 0.04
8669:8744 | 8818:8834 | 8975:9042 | 0.11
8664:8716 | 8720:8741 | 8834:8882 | 0.03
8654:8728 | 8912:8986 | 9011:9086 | 0.10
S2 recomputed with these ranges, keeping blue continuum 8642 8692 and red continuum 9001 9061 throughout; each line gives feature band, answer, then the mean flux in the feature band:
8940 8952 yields -0.04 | 4.17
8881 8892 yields 0.22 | 3.3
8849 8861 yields -0.05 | 4.24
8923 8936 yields 0.08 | 3.74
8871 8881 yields -0.03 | 4.18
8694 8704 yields -0.05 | 4.35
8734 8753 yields -0.08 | 4.43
